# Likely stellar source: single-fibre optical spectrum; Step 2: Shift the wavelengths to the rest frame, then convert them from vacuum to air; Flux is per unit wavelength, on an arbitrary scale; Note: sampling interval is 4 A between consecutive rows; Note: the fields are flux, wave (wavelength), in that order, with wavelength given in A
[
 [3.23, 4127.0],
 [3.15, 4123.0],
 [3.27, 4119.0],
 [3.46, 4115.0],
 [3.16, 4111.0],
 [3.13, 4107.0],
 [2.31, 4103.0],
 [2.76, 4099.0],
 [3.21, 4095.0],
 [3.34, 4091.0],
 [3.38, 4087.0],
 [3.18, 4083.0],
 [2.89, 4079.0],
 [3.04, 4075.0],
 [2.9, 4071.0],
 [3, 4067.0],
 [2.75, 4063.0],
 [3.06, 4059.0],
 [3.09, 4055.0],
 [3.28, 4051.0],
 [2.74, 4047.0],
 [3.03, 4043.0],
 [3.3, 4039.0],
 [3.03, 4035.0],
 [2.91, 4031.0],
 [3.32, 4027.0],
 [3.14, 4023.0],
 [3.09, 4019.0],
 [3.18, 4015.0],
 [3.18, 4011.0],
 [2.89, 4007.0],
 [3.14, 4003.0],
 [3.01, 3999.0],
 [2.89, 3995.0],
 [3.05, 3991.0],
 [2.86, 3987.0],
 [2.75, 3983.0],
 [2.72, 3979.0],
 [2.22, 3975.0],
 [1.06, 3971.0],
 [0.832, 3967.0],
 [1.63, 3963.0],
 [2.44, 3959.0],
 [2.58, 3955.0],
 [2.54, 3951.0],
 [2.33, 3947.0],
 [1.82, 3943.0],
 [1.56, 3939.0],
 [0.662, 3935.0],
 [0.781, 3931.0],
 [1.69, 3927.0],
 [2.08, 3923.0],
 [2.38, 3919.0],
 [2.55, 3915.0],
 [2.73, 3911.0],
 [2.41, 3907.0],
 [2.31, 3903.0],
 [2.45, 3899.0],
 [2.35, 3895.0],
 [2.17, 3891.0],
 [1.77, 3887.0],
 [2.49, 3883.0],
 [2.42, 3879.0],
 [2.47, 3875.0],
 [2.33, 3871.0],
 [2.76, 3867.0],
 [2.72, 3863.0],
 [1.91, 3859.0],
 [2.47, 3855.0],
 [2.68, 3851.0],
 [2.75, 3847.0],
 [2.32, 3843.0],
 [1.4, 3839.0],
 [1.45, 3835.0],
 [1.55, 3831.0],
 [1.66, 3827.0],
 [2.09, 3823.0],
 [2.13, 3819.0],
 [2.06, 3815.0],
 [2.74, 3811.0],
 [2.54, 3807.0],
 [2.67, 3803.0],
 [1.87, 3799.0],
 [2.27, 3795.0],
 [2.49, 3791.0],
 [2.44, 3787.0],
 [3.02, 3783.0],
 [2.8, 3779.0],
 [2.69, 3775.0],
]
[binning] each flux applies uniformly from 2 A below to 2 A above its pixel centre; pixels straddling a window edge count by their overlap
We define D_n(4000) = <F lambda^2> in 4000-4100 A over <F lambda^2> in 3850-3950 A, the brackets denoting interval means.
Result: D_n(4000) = 1.5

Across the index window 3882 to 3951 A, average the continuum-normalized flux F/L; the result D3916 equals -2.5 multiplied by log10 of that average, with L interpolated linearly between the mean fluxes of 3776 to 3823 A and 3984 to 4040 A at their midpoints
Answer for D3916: 0.34 mag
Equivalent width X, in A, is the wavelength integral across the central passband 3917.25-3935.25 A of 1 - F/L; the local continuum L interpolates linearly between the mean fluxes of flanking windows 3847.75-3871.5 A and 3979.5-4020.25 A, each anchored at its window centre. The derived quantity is 7.5 A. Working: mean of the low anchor 2.5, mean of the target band 1.59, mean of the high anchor 2.99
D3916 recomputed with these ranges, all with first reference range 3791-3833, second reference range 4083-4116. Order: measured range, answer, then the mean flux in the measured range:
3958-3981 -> 0.437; 1.79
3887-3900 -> 0.096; 2.23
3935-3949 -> 0.441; 1.73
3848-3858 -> -0.100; 2.53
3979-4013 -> -0.075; 2.96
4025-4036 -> -0.081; 3.09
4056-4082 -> 0.013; 2.96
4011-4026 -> -0.118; 3.15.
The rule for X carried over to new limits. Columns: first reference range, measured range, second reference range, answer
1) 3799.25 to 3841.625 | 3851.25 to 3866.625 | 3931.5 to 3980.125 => -3.7 A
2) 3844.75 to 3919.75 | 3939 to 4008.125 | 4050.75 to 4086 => 9.1 A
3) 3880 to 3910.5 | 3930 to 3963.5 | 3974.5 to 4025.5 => 10.0 A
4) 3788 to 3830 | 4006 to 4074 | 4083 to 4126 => -2.9 A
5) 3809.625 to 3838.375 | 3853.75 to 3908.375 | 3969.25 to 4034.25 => -3.7 A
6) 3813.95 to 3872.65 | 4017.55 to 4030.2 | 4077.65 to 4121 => -1.5 A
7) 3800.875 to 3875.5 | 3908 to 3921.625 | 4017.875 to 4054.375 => 0.3 A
